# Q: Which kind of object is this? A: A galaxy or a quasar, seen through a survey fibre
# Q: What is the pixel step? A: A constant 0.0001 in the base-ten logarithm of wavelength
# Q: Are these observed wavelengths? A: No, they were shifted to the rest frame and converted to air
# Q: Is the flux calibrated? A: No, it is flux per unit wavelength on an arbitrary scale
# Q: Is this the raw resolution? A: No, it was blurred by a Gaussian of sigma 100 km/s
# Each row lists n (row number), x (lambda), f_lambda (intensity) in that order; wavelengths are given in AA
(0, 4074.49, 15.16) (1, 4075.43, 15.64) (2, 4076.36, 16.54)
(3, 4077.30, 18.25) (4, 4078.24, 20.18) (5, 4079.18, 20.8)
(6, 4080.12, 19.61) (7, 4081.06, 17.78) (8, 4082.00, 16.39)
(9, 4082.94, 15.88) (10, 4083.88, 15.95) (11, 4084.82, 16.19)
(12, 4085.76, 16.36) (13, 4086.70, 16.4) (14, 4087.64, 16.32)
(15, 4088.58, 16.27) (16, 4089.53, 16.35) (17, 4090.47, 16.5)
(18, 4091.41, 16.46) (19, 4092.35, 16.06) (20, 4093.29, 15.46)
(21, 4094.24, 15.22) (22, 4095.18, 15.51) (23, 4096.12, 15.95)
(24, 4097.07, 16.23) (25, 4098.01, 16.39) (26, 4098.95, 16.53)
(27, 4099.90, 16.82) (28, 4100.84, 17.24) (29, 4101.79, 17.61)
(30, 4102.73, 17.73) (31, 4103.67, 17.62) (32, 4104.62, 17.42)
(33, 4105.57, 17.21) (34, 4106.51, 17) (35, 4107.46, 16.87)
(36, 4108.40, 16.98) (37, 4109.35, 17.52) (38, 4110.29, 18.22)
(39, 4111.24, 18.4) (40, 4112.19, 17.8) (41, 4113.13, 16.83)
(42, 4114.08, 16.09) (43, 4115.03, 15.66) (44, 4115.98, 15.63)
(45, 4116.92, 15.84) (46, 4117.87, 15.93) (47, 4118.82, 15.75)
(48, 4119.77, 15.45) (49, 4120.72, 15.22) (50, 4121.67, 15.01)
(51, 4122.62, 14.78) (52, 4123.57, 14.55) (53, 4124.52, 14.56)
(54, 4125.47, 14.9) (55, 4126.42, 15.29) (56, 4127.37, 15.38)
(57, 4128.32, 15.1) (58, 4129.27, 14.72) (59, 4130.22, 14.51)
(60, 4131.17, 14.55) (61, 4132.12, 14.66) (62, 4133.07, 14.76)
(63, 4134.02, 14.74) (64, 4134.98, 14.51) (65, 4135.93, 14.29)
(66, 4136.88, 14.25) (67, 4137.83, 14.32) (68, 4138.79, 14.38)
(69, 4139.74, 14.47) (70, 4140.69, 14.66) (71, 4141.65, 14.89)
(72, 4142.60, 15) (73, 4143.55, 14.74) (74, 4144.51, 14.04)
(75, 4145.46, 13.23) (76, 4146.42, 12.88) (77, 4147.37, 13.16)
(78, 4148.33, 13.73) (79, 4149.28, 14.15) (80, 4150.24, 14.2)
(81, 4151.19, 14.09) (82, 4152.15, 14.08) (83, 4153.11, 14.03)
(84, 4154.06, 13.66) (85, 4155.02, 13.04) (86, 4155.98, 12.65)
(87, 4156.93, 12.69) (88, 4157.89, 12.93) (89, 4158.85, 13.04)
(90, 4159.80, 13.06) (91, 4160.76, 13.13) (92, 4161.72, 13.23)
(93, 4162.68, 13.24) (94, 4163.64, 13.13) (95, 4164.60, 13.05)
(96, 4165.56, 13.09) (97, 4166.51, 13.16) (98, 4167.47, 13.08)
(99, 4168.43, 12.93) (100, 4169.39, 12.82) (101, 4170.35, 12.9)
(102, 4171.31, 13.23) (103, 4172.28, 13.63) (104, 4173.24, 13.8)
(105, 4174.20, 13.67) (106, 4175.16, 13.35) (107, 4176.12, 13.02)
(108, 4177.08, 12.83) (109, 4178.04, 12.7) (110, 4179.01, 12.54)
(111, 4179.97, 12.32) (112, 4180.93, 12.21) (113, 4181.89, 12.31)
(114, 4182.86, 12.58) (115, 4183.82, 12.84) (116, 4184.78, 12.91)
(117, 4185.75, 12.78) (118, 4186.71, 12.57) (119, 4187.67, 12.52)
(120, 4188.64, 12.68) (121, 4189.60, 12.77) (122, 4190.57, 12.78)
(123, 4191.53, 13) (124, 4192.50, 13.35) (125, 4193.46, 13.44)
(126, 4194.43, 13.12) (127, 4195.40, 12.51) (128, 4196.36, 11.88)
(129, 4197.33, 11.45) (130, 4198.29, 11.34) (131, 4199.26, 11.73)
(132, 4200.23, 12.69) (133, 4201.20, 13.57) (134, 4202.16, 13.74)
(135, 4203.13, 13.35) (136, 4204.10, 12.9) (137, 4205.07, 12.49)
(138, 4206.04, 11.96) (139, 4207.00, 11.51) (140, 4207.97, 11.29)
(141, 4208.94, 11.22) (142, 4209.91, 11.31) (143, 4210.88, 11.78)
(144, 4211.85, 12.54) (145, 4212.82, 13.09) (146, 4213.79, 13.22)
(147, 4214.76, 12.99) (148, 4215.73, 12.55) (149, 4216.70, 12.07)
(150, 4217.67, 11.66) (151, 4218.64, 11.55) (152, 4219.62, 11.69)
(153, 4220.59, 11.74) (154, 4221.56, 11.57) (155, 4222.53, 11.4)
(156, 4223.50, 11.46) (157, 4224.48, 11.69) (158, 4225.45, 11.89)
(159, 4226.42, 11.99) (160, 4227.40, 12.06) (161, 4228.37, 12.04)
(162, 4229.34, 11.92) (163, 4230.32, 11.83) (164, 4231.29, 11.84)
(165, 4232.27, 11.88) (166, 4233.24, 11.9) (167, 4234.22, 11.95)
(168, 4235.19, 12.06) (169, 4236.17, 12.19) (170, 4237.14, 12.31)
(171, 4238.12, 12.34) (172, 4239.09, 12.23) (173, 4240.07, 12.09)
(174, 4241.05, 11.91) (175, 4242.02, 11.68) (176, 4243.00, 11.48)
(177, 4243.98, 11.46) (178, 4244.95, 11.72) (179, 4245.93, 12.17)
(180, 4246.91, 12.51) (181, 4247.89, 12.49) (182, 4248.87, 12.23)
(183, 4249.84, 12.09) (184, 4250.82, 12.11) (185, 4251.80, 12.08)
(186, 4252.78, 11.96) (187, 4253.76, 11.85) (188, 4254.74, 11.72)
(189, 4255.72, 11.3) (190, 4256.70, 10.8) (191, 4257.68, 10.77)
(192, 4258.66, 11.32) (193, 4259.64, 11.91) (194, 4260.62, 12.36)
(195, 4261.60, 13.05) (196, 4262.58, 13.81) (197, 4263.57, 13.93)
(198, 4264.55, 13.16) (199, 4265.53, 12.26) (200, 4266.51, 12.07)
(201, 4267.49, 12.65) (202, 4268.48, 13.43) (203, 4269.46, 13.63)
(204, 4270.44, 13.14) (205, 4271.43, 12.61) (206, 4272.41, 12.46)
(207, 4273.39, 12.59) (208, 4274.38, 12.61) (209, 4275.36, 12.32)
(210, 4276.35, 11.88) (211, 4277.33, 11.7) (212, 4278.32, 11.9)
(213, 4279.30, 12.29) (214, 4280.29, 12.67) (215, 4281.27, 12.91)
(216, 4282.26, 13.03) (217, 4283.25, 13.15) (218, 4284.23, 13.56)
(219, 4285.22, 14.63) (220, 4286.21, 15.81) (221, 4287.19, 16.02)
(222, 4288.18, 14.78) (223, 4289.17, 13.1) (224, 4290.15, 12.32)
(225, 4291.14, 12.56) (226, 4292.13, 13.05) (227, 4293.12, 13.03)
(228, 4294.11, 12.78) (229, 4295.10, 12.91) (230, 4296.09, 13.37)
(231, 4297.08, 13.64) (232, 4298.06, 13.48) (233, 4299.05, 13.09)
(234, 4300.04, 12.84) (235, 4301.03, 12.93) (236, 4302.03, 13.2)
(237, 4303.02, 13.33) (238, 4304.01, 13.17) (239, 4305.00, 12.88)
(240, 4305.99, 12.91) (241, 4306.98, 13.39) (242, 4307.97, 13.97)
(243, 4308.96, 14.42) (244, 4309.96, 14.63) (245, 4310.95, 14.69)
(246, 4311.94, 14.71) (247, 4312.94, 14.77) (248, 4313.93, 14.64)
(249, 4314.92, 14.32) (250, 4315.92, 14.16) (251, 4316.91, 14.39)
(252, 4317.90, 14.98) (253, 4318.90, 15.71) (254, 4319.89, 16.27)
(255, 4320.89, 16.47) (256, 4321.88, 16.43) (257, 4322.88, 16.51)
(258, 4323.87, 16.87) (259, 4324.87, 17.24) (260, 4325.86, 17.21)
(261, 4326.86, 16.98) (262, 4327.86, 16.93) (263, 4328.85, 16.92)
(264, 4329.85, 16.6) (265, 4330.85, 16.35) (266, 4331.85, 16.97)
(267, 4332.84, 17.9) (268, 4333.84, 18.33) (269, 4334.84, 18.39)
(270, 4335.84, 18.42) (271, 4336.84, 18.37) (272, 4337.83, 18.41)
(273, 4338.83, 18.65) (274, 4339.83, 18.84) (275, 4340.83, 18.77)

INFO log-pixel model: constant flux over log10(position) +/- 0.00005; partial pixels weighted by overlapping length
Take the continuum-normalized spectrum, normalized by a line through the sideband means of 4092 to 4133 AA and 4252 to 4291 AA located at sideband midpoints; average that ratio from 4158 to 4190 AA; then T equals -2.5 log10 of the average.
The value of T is 0.15 mag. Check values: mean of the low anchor 16.1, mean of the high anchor 12.8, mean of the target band 12.9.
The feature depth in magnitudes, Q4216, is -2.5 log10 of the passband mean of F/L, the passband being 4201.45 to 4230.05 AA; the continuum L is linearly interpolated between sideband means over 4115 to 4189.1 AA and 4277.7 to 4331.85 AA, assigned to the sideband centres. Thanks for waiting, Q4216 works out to 0.16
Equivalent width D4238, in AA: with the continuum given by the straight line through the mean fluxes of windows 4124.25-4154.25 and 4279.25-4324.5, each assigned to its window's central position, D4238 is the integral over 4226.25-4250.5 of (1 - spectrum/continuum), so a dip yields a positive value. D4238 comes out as 3.69 AA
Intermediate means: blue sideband 14.4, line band 12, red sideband 14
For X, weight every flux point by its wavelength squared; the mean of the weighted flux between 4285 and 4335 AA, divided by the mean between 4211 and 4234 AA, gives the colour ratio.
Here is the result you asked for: 1.29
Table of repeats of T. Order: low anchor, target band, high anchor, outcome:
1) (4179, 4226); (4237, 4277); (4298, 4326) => 0.102 mag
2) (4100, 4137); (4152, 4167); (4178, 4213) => 0.072 mag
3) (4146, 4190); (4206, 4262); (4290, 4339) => 0.175 mag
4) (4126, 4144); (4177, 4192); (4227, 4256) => 0.066 mag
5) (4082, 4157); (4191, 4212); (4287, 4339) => 0.230 mag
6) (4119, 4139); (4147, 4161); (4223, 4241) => 0.051 mag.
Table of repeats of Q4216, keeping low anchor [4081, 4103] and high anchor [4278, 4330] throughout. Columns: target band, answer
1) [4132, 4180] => 0.160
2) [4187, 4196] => 0.193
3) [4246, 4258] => 0.242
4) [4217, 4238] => 0.260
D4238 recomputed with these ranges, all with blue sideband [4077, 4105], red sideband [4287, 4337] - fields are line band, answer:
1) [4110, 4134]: 1.57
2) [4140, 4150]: 1.44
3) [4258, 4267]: 1.62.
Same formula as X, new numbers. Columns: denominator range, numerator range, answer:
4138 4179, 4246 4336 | 1.09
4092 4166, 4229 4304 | 0.89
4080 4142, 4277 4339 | 1.02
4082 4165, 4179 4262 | 0.84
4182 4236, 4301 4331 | 1.30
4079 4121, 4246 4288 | 0.82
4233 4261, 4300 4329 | 1.30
